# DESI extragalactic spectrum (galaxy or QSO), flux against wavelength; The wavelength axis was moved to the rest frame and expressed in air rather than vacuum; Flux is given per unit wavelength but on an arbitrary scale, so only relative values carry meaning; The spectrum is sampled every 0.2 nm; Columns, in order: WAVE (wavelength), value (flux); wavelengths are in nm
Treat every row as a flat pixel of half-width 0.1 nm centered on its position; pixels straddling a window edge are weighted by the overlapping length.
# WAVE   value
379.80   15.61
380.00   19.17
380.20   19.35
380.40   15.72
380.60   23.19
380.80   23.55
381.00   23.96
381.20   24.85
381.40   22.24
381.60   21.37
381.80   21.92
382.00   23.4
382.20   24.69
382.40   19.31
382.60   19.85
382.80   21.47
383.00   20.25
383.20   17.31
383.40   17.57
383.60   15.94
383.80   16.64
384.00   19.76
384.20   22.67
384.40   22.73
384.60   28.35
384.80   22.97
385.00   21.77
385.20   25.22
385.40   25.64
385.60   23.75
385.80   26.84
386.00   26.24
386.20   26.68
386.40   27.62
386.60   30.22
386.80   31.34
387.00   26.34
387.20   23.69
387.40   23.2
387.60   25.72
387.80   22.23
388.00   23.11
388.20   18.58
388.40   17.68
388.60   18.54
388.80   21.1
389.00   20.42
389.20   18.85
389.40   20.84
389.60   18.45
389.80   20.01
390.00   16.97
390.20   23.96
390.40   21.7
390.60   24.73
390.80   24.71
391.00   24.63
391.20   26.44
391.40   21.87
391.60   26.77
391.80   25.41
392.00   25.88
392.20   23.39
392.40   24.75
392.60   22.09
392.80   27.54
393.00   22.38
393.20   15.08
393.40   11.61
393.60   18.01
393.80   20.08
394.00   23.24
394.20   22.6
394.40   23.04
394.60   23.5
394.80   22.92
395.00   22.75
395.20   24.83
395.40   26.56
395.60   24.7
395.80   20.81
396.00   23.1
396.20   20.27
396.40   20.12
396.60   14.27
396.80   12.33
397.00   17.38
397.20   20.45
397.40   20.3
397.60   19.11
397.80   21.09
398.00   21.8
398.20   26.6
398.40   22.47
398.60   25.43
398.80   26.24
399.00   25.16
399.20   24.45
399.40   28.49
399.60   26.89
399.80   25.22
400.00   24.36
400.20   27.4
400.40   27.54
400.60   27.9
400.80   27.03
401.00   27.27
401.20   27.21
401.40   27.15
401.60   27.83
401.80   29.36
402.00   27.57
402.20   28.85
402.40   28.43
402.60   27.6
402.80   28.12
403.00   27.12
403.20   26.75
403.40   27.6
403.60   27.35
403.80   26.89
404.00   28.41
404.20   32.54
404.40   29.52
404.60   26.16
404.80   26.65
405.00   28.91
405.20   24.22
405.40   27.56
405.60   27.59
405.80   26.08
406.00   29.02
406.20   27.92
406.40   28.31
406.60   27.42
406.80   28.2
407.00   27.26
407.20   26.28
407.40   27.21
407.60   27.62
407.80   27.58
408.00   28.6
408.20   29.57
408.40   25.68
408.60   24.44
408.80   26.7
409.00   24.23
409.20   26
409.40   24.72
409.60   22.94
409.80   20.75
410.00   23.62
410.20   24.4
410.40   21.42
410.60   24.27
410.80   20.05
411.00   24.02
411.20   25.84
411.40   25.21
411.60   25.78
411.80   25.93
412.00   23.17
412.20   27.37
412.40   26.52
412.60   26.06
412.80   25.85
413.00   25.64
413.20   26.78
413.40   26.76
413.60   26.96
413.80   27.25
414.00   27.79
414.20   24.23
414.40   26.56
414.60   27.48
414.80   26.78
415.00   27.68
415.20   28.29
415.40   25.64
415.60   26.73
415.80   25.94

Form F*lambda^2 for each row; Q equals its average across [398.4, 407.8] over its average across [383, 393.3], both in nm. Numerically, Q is 1.29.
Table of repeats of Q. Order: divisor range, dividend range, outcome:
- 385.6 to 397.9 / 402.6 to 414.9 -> 1.29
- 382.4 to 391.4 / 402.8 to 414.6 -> 1.30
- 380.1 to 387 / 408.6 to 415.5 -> 1.28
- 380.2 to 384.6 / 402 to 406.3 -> 1.48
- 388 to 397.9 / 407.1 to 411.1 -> 1.27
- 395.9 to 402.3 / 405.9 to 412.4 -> 1.12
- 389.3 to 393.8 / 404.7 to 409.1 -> 1.33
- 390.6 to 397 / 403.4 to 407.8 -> 1.33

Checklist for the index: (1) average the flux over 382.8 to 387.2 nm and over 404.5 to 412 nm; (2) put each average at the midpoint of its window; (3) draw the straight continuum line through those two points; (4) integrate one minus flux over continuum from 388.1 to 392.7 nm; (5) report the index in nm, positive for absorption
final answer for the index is 0.39 nm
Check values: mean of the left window 23.6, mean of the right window 25.9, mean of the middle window 22.1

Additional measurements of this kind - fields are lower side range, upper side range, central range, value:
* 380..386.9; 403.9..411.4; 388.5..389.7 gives 0.196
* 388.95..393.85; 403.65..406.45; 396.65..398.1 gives 0.340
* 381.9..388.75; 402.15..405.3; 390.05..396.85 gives 0.741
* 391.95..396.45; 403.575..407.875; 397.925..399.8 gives -0.073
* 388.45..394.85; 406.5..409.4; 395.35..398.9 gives 0.354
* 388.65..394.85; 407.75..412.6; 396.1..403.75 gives -0.464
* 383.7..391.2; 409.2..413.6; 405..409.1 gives -0.453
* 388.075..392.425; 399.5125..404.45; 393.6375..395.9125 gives 0.110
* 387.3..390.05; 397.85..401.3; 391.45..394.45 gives 0.059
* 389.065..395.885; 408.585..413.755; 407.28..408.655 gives -0.163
